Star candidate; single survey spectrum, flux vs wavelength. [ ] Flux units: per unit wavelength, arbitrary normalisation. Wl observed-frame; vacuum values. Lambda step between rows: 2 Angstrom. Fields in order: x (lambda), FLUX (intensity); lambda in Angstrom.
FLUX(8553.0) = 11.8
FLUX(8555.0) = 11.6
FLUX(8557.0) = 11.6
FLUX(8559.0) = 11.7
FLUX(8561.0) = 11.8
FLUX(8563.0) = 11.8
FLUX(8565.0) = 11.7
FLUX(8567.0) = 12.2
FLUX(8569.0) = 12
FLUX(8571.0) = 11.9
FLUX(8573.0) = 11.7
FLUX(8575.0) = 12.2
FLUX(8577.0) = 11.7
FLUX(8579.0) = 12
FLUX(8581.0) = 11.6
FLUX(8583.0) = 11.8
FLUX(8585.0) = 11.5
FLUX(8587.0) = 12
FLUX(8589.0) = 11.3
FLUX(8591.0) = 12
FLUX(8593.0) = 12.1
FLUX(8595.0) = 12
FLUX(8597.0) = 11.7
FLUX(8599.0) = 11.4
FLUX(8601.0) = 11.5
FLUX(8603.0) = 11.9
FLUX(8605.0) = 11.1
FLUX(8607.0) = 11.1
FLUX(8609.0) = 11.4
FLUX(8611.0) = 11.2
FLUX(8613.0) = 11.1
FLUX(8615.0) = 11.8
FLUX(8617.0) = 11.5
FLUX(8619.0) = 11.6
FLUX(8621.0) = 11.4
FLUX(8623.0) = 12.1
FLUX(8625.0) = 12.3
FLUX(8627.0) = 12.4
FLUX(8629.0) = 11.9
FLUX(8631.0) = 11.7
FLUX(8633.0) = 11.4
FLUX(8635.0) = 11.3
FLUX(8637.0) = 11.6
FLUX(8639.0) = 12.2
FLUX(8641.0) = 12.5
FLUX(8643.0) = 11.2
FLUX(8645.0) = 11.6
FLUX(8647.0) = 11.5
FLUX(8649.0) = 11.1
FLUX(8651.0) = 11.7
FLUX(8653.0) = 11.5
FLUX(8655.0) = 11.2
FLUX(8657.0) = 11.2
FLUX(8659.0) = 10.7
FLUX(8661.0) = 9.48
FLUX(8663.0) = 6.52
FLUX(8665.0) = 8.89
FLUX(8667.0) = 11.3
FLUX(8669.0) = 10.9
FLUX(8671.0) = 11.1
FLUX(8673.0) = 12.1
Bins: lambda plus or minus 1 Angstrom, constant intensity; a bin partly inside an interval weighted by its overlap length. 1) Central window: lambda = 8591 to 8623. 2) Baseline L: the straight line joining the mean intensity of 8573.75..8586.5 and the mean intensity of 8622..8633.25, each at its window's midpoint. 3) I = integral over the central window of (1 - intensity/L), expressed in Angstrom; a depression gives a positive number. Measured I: 1.0 Angstrom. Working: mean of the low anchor 11.8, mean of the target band 11.6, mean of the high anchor 12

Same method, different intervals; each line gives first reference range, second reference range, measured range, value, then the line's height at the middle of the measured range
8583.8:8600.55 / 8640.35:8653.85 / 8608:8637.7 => 0.0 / 11.6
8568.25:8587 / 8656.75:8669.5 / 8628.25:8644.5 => -2.1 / 10.4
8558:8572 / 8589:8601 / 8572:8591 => 0.1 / 11.8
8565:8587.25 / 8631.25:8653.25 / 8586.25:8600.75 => 0.0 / 11.8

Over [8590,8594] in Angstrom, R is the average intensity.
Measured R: 12.1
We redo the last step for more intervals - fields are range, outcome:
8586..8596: 11.9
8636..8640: 11.9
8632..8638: 11.4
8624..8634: 11.9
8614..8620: 11.6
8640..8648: 11.7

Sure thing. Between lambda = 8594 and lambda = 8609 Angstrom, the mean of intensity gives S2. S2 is 11.5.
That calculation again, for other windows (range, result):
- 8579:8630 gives 11.7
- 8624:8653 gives 11.7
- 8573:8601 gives 11.8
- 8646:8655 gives 11.4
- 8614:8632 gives 11.9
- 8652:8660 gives 11.1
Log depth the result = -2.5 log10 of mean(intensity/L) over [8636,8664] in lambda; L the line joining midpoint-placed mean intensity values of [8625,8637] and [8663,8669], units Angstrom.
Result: -0.04 mag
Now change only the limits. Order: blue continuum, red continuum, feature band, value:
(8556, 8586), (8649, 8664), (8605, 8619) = -0.02 mag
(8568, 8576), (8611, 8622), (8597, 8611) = 0.02 mag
